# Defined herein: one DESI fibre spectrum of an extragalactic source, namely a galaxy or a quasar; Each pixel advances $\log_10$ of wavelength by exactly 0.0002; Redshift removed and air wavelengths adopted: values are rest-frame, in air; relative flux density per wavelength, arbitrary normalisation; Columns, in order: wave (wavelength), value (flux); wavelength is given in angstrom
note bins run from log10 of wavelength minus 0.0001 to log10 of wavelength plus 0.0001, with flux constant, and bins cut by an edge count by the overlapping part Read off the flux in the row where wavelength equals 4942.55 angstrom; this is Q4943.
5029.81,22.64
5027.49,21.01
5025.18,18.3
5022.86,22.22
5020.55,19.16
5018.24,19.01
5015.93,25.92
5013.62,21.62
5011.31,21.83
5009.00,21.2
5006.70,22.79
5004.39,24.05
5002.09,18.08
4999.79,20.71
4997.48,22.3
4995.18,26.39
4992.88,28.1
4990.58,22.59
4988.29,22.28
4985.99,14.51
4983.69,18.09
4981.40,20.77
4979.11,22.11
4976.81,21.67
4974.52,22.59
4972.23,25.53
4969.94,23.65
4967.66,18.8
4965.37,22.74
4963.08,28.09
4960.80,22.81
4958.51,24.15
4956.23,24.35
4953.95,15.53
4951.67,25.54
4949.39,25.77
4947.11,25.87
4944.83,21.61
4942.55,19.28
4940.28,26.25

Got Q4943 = 19.28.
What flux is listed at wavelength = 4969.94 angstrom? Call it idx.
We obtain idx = 23.65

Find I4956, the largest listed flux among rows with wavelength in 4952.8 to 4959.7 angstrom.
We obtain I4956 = 24.35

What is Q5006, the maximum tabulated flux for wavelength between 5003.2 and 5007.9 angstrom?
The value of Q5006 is 24.05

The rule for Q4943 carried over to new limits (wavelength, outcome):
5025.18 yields 18.3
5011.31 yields 21.83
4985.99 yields 14.51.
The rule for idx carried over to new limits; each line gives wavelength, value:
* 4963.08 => 28.09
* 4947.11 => 25.87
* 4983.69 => 18.09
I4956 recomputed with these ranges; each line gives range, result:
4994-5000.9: 26.39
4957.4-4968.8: 28.09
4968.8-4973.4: 25.53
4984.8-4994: 28.1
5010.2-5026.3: 25.92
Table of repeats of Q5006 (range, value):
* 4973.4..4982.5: 22.59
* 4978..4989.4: 22.28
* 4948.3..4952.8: 25.77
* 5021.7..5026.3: 22.22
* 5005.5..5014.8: 22.79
